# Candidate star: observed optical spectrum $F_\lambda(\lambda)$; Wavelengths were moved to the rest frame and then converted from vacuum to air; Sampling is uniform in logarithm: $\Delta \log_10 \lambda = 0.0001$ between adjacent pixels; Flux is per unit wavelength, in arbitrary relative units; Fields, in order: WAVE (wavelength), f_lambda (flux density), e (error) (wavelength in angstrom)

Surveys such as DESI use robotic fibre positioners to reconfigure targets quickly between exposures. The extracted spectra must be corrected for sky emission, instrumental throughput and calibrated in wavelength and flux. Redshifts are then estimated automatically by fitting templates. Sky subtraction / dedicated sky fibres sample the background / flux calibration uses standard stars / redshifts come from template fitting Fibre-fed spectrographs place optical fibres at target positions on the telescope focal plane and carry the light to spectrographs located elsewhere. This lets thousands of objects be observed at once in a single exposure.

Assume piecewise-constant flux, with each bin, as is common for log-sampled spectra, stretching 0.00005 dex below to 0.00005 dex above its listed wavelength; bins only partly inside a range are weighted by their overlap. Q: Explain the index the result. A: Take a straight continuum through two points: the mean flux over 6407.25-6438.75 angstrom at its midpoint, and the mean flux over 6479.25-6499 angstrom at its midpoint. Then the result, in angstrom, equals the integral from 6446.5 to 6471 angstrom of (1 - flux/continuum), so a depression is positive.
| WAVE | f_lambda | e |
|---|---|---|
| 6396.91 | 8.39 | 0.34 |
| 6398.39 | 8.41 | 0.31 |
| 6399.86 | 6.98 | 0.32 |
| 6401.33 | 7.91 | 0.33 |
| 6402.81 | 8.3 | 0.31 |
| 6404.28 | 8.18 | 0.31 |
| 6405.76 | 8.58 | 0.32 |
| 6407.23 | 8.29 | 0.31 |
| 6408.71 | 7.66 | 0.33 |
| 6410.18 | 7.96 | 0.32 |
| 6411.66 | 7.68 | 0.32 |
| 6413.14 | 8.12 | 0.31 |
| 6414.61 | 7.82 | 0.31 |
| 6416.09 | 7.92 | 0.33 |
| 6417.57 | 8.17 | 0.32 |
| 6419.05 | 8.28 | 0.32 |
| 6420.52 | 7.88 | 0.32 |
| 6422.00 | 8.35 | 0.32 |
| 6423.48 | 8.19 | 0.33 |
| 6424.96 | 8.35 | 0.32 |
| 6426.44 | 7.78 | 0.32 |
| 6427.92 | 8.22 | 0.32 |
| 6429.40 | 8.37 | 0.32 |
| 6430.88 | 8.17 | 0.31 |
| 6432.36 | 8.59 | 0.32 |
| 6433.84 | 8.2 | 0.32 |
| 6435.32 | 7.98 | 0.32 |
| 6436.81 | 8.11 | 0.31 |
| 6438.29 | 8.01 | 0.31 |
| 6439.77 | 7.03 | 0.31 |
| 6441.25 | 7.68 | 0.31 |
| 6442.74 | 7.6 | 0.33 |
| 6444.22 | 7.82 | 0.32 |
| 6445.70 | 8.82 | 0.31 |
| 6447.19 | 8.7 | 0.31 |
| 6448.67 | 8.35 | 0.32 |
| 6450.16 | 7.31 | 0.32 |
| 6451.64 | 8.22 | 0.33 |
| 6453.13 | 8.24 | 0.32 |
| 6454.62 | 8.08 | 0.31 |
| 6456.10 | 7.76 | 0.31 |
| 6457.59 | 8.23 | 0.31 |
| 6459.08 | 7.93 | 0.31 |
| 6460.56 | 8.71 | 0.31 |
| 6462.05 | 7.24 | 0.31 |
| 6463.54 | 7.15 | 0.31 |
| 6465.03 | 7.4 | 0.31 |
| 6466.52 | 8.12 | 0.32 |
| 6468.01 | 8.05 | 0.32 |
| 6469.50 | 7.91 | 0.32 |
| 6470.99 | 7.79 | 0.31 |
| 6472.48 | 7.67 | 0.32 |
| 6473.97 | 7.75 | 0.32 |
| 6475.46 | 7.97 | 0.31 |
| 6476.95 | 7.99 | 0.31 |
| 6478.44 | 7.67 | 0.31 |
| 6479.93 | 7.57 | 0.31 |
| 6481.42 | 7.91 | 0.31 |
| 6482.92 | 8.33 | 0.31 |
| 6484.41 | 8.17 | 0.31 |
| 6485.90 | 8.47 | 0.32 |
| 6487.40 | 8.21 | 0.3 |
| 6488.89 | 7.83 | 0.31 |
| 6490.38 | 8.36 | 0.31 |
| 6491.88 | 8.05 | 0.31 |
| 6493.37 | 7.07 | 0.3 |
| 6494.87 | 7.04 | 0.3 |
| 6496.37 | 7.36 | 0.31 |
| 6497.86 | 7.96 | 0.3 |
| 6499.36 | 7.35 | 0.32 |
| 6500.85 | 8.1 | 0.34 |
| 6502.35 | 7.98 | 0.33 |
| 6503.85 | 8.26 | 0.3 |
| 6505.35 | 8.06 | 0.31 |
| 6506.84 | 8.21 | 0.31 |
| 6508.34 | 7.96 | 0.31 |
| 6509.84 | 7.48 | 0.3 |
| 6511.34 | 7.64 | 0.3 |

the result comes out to 0.0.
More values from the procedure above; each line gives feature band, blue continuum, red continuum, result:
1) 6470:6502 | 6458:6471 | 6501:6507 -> 0.6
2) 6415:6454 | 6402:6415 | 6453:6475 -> -0.6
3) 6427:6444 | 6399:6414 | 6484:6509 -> -0.1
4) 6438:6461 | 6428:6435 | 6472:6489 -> 0.5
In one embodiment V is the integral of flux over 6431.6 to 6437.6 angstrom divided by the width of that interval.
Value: 8.22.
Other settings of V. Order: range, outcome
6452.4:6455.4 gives 8.16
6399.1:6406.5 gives 8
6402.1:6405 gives 8.25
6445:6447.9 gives 8.74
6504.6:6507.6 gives 8.15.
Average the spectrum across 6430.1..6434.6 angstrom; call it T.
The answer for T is 8.33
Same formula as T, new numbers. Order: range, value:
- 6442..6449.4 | 8.27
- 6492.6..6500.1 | 7.36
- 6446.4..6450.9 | 8.12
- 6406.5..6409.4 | 7.97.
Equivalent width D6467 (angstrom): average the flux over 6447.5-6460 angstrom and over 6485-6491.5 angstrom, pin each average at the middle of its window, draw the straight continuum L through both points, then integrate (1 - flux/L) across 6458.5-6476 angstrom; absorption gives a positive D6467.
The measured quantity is 0.66 angstrom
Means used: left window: 8.05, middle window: 7.8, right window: 8.21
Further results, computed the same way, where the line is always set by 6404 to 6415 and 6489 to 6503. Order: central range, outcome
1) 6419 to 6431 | -0.3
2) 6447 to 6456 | -0.2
